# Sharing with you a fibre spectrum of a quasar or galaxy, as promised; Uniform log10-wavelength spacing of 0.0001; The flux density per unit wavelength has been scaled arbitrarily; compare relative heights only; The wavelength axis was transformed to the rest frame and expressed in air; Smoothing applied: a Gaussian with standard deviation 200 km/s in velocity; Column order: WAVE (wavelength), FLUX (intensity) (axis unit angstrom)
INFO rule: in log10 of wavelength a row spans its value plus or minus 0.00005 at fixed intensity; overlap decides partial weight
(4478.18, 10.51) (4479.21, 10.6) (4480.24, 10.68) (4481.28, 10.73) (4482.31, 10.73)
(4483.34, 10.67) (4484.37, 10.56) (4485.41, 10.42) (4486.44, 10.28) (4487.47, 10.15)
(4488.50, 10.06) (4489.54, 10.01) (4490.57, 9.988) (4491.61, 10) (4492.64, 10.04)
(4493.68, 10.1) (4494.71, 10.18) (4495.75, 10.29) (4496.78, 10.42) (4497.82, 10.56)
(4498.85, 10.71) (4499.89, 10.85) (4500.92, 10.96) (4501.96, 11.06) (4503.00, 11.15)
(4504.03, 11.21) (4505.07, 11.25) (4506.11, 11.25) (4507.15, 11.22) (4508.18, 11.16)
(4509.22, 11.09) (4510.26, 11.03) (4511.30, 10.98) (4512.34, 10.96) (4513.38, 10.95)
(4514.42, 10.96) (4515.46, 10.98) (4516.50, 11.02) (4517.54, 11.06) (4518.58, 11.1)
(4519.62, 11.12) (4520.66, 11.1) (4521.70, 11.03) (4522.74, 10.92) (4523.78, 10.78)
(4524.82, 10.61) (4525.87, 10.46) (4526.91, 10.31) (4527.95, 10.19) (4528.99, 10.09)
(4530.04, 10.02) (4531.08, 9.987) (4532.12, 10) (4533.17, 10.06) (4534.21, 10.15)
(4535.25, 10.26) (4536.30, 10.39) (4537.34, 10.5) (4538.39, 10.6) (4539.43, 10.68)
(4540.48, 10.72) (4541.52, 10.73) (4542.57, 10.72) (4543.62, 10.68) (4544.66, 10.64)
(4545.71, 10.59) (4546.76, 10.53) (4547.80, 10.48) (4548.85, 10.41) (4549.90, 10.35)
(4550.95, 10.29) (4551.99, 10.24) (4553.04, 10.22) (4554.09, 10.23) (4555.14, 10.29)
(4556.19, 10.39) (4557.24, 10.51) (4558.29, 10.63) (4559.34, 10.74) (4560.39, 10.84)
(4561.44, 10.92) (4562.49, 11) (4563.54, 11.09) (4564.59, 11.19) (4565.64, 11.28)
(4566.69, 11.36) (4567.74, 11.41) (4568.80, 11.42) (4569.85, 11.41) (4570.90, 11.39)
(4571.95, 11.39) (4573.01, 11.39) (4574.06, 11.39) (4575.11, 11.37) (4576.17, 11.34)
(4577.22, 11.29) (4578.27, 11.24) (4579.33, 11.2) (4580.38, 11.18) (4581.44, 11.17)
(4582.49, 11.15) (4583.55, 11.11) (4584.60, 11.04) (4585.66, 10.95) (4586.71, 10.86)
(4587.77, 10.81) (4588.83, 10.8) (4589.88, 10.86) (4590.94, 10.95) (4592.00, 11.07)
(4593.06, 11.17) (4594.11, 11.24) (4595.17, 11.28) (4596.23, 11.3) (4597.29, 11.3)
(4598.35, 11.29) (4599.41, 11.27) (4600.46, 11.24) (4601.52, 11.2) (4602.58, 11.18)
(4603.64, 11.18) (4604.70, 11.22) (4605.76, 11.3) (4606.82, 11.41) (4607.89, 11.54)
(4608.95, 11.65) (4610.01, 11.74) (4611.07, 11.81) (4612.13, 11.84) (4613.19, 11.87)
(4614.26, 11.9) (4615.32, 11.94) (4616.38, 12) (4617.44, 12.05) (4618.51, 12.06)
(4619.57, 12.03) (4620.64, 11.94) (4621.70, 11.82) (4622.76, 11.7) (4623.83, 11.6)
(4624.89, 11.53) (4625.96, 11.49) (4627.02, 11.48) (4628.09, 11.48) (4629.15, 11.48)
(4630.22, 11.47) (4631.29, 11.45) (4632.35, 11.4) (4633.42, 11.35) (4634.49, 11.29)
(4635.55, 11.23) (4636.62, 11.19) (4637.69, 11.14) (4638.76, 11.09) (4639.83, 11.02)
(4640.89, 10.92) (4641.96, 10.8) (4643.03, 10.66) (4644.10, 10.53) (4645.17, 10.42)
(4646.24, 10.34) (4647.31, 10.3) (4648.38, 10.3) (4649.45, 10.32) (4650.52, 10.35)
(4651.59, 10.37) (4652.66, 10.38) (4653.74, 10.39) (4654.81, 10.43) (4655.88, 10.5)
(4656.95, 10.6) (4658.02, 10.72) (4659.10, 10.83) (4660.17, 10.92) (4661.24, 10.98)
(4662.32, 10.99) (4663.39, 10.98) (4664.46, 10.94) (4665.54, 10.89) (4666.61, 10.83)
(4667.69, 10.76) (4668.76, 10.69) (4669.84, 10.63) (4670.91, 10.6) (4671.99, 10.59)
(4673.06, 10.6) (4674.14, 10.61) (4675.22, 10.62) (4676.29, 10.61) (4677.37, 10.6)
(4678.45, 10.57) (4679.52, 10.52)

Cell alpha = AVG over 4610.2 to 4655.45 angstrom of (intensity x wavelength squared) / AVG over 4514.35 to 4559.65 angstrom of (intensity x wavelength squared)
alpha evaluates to 1.1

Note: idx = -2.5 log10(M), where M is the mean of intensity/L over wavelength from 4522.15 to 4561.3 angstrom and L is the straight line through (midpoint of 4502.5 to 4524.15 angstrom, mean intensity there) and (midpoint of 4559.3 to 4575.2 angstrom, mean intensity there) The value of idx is 0.07 mag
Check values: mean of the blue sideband 11.1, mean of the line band 10.4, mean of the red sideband 11.2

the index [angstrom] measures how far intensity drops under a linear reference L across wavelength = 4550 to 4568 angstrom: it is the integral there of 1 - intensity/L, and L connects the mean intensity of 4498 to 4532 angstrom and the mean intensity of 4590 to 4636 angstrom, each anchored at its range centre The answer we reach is 0.7 angstrom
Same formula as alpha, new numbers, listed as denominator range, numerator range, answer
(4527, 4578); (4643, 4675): 1.04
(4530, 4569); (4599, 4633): 1.13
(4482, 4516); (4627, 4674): 1.08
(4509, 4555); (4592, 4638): 1.13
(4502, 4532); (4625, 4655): 1.06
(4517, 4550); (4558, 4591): 1.08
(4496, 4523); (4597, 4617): 1.09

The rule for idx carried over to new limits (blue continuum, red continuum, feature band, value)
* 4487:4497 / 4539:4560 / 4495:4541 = -0.05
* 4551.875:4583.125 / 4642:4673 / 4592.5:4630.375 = -0.07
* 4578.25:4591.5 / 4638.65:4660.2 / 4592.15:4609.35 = -0.04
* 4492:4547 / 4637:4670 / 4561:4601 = -0.05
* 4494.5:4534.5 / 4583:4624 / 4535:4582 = 0.02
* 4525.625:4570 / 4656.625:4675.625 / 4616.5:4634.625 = -0.09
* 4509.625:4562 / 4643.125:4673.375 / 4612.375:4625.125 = -0.12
